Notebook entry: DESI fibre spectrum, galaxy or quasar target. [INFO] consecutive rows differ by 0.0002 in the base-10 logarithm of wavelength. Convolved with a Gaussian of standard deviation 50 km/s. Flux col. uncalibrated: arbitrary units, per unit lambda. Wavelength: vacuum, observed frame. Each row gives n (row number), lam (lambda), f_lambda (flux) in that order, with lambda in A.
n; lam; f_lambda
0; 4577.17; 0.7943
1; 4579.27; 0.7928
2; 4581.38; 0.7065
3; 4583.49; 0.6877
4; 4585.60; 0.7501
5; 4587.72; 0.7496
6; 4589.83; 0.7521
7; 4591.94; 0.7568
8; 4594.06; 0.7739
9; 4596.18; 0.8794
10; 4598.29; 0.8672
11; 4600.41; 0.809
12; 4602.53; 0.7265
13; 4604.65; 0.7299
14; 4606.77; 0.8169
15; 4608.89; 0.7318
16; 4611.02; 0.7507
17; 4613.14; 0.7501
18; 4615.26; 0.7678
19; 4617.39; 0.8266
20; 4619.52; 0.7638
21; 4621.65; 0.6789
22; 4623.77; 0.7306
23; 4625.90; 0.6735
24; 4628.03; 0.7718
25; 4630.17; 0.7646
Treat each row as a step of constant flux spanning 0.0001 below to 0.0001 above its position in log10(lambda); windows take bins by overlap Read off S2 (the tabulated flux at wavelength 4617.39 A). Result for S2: 0.8266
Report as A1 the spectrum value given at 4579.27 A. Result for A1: 0.7928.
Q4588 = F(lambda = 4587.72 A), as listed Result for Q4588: 0.7496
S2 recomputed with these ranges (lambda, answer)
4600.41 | 0.809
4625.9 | 0.6735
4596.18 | 0.8794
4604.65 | 0.7299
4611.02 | 0.7507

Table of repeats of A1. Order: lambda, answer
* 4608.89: 0.7318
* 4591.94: 0.7568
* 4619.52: 0.7638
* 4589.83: 0.7521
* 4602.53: 0.7265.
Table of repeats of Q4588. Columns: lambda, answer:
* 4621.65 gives 0.6789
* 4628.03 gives 0.7718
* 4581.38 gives 0.7065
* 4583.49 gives 0.6877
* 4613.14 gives 0.7501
